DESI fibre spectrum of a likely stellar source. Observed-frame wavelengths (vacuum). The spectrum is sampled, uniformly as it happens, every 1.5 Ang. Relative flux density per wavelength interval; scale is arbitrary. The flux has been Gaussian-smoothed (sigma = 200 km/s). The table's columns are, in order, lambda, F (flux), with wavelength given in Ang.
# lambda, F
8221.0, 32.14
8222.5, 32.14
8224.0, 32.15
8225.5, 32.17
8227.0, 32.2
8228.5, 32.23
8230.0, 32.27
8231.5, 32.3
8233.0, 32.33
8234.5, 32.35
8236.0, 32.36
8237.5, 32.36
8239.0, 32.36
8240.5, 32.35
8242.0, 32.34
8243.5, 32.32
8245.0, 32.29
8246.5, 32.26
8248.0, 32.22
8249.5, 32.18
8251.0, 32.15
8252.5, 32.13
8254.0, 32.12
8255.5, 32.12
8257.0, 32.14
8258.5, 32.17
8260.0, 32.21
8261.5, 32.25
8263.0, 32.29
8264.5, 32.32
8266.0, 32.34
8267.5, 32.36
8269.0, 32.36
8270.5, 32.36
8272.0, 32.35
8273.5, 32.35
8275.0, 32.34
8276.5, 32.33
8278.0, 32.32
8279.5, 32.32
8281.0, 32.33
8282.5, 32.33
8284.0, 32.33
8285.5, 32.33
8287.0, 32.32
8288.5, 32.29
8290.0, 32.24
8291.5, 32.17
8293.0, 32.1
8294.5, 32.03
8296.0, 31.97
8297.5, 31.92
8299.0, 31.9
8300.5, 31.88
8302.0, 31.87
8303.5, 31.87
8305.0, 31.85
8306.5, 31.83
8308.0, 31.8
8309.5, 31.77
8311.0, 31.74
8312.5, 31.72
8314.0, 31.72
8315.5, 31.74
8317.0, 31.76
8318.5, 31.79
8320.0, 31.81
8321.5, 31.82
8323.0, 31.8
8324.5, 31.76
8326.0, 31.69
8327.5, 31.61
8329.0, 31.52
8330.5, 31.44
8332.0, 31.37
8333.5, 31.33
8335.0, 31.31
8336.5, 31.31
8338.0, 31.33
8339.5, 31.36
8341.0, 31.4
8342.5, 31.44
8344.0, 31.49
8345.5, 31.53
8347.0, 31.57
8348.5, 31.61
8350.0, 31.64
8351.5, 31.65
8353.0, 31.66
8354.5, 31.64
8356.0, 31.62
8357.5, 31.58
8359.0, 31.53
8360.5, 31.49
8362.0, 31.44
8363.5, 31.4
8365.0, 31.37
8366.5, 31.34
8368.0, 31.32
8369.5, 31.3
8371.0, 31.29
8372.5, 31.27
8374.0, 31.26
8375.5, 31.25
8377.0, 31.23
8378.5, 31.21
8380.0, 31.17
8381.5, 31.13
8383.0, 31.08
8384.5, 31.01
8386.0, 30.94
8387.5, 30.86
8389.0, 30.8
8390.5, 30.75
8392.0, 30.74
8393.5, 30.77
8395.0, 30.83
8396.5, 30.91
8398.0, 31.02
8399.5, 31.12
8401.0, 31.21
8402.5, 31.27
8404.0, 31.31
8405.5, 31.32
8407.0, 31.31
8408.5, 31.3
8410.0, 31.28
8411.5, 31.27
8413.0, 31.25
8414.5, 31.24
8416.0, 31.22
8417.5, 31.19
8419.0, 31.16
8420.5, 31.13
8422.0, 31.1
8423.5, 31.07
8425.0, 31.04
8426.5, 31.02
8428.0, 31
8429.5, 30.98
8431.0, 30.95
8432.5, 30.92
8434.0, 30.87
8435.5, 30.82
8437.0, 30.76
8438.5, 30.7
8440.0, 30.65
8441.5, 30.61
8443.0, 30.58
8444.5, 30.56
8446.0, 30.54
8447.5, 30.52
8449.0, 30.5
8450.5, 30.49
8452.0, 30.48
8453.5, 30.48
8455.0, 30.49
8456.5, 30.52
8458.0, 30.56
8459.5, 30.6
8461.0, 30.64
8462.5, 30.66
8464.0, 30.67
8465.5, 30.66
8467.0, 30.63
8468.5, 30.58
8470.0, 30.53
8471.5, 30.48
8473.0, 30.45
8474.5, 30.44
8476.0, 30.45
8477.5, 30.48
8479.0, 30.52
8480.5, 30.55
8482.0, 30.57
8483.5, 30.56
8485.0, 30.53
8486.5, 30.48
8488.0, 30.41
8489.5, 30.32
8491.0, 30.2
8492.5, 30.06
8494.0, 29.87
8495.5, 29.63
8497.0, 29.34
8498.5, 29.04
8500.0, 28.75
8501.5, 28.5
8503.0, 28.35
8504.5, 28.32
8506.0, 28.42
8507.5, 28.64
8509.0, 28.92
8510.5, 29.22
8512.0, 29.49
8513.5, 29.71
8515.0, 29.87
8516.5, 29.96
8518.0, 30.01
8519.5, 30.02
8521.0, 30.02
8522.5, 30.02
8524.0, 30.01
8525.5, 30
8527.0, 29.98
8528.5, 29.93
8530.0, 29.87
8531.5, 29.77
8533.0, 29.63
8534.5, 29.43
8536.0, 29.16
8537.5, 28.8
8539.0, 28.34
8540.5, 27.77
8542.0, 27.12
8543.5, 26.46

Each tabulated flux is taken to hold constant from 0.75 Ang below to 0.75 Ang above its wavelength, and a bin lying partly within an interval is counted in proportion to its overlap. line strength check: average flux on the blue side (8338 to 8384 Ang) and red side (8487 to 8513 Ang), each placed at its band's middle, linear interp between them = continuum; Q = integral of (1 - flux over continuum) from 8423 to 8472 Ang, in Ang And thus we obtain -1.0 Ang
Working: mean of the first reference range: 31.4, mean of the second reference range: 29.3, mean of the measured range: 30.7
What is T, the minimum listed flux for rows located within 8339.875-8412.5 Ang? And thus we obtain 30.74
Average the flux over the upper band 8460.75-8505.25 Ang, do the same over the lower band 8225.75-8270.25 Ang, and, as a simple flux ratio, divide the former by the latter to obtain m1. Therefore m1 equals 0.93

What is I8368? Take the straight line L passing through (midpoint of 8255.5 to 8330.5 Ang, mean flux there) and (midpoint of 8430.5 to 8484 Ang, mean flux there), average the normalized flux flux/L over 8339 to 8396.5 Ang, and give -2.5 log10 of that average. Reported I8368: 0.004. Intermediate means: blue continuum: 32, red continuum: 30.6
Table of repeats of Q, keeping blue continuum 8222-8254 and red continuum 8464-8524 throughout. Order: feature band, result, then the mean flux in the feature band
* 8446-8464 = -0.18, 30.5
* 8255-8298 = -0.48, 32.3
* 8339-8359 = -0.21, 31.6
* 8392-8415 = -0.32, 31.1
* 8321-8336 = -0.07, 31.6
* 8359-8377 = -0.17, 31.3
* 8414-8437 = -0.39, 31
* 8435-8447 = -0.11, 30.6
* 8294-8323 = -0.21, 31.8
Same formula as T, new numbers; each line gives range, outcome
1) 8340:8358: 31.4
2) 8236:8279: 32.12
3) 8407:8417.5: 31.19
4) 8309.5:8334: 31.33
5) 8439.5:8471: 30.48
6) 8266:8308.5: 31.8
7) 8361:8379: 31.21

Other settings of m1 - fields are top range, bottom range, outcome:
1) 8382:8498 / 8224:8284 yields 0.95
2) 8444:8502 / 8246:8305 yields 0.94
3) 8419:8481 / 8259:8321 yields 0.96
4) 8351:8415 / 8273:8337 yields 0.98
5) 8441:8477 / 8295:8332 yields 0.96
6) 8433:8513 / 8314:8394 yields 0.96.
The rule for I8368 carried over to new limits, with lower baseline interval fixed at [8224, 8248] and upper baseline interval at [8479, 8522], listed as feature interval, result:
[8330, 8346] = -0.004 mag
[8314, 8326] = -0.011 mag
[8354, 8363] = -0.016 mag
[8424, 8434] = -0.022 mag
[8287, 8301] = -0.012 mag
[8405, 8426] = -0.025 mag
